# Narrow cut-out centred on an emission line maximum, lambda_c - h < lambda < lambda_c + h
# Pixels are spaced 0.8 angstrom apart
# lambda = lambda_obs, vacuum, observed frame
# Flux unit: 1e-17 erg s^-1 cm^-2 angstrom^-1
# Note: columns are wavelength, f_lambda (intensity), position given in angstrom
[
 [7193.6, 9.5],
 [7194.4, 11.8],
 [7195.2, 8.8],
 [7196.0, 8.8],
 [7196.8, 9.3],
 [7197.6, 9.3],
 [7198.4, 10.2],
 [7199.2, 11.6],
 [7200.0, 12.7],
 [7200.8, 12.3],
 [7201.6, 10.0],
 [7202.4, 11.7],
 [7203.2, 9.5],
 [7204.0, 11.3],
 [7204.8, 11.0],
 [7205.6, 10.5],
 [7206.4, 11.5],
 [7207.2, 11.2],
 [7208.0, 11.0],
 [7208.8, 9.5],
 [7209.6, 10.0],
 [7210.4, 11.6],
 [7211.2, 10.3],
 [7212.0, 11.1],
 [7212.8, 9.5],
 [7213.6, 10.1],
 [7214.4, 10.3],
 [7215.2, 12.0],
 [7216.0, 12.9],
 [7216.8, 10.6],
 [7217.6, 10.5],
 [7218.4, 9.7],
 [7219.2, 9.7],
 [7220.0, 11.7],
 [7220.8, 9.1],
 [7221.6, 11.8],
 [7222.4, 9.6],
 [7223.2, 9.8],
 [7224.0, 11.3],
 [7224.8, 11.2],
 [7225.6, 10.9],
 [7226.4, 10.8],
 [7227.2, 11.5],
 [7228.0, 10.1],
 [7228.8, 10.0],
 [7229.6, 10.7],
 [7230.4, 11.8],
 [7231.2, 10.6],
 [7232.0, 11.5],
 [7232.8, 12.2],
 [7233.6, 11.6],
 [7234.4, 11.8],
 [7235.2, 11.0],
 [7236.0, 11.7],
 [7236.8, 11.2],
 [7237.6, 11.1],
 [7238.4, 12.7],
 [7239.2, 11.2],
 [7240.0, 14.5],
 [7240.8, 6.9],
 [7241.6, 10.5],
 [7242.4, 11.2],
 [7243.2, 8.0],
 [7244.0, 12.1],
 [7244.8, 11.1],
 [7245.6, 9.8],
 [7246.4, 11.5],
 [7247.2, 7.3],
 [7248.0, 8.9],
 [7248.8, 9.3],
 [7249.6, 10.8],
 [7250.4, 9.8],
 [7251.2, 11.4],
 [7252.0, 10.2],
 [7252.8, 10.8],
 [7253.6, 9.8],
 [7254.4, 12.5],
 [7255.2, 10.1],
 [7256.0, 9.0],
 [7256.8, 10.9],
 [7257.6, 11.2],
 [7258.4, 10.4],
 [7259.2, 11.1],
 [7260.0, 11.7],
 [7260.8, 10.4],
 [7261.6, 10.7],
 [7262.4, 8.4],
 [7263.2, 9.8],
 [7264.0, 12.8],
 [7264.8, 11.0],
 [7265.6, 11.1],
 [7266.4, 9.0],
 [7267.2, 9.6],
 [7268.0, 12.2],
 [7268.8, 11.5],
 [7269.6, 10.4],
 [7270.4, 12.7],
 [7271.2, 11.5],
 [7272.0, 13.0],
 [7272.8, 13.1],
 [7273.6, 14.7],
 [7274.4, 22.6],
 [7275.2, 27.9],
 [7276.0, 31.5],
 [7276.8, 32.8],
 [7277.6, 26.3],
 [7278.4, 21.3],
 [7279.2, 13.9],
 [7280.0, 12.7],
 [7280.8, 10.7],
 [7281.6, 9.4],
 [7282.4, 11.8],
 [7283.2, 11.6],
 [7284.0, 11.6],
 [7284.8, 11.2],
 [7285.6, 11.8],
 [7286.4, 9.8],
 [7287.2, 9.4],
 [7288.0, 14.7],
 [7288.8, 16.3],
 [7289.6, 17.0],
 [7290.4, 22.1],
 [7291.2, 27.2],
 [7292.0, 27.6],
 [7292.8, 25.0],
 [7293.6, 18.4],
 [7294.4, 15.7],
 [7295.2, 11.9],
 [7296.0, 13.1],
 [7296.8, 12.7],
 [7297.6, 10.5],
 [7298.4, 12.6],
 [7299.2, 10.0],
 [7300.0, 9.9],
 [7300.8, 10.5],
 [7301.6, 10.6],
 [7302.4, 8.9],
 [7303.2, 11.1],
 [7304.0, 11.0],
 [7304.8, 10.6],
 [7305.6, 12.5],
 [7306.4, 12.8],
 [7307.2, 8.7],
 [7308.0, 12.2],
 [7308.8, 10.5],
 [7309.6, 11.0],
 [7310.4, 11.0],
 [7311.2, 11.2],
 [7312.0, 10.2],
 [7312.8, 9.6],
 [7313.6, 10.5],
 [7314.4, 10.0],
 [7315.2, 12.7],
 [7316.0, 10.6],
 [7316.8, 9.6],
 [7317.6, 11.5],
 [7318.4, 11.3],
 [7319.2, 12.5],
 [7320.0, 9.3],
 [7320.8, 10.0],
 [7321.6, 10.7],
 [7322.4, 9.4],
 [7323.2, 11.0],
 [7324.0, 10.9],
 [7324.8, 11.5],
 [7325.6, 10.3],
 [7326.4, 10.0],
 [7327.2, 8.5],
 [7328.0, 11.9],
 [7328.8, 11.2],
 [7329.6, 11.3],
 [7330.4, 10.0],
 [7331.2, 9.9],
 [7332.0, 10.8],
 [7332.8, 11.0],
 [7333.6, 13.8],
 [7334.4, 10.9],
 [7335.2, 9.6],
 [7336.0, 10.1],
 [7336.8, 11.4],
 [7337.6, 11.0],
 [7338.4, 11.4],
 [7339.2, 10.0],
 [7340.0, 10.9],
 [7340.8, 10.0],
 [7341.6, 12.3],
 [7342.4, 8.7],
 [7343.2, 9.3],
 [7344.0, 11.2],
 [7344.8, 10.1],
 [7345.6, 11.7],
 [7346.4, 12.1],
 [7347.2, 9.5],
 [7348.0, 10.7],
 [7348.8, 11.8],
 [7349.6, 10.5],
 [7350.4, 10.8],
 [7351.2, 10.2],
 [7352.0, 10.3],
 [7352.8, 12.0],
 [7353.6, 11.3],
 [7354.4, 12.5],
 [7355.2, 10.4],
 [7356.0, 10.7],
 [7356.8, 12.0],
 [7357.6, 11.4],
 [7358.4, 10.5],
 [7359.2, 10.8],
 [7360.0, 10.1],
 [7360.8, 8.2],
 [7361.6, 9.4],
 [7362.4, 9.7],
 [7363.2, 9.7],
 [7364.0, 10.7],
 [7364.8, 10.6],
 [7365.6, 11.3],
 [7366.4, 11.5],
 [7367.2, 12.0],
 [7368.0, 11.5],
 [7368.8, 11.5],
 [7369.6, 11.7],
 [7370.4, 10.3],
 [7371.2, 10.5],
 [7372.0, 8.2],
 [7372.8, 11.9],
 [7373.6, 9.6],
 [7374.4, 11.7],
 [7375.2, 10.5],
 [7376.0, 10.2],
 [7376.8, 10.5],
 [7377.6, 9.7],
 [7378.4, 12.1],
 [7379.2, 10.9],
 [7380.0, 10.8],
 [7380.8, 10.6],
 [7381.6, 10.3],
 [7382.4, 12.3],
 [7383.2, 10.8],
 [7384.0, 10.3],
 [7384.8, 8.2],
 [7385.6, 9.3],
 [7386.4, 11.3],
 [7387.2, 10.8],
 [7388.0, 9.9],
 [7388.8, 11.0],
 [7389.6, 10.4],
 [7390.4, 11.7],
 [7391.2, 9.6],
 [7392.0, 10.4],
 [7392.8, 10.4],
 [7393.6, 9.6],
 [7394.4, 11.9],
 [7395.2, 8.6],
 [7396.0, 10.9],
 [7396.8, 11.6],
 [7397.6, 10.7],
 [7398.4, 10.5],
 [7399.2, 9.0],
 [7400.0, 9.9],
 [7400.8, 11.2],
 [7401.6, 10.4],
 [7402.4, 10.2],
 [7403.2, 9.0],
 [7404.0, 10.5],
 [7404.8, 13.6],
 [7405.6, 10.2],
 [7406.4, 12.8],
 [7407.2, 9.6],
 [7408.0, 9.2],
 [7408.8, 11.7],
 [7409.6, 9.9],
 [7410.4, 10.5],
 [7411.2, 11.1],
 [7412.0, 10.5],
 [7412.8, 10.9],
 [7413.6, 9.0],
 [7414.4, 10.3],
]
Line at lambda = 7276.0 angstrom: [S II]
